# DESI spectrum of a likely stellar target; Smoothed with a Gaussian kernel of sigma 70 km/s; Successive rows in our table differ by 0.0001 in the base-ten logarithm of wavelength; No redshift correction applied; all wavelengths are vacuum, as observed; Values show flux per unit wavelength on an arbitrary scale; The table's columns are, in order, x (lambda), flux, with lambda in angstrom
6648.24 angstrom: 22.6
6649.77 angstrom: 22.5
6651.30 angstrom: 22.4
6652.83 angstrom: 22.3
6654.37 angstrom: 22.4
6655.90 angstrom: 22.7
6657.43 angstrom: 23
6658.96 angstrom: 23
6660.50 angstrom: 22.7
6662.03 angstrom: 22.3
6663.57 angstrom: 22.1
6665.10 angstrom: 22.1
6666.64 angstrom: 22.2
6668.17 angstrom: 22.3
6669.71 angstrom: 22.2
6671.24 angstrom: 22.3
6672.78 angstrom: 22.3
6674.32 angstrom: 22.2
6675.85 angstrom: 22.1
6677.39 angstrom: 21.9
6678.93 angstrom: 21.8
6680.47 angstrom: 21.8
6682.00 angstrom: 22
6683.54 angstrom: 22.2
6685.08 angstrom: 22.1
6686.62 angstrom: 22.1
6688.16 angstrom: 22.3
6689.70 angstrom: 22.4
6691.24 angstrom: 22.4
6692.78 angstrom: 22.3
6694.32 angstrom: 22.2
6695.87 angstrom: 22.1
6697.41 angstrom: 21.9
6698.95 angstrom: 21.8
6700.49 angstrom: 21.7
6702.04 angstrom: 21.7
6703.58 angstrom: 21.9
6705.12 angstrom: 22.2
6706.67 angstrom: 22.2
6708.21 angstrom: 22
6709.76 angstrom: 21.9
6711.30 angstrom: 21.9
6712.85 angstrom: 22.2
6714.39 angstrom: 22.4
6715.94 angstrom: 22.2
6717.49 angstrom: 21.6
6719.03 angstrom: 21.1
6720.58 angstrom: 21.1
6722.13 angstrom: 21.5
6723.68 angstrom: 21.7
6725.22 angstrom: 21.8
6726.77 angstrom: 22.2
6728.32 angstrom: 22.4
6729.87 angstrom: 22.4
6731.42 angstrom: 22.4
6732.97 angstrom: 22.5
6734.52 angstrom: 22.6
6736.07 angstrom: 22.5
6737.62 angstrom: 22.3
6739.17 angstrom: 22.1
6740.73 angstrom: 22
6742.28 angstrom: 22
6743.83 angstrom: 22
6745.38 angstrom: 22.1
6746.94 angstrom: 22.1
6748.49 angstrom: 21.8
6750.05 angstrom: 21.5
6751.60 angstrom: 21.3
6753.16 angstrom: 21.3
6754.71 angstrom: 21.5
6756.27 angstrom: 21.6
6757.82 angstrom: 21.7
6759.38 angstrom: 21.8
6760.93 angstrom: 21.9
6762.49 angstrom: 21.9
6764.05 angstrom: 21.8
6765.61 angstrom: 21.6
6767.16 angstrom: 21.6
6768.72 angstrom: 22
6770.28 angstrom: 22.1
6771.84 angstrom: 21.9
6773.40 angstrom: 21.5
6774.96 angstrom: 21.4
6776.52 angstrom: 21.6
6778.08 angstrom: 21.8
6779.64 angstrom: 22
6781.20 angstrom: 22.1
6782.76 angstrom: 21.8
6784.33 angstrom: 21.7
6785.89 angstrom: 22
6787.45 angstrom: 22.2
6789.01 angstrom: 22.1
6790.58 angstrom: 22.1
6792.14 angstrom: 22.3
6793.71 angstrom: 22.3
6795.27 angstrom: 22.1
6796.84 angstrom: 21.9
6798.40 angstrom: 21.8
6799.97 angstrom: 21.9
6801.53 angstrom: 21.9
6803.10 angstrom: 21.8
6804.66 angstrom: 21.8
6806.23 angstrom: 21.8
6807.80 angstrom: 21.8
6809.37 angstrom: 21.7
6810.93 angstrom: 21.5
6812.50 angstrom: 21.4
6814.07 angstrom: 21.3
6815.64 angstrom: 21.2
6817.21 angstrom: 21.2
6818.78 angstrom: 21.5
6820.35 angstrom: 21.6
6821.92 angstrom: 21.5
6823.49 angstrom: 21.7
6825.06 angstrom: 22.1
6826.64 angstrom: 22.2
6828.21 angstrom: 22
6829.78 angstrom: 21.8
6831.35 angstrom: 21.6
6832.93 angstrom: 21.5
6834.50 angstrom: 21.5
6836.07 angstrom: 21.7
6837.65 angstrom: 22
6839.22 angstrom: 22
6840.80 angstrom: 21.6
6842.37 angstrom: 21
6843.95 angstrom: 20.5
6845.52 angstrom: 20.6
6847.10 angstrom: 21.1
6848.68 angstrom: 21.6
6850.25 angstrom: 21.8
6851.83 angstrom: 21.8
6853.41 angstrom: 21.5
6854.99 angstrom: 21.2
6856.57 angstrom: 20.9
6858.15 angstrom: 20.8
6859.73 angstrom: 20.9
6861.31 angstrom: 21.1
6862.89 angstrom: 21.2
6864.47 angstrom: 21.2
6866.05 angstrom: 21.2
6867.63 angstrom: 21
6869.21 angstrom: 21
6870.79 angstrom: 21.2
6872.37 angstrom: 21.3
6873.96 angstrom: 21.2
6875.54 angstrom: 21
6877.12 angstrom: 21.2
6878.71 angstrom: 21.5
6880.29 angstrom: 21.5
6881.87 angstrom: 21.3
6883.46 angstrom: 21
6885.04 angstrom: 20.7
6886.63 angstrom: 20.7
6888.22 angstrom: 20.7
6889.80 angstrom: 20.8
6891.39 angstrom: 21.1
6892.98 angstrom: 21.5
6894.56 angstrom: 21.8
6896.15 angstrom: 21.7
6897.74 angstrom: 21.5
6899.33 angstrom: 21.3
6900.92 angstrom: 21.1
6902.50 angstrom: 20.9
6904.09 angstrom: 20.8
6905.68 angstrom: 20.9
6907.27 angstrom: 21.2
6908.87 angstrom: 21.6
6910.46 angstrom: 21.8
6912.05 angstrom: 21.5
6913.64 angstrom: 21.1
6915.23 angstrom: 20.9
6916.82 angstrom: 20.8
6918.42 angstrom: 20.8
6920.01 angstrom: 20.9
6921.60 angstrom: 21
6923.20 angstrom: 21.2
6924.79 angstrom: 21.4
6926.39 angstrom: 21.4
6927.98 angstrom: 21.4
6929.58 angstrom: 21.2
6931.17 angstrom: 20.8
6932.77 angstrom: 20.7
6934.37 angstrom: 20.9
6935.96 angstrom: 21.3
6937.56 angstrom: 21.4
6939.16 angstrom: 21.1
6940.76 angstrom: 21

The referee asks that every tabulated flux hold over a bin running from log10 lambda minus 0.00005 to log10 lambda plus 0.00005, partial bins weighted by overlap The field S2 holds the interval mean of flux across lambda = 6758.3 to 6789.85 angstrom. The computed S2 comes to 21.8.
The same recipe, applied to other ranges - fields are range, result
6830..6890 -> 21.2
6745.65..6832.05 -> 21.8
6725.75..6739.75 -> 22.4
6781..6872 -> 21.6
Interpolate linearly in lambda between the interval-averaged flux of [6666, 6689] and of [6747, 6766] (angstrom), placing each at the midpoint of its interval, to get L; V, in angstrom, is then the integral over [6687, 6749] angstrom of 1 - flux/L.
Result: -0.5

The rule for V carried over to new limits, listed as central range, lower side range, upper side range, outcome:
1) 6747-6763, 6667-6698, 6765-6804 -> 0.2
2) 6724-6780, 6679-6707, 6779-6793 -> 0.3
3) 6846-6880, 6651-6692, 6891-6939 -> 0.3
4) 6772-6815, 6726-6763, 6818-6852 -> -0.1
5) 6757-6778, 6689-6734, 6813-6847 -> 0.0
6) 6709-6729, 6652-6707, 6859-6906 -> 0.1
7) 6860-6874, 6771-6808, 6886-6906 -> 0.1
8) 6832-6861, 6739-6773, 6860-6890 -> -0.1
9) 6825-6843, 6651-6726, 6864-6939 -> -0.2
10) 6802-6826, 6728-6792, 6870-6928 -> 0.0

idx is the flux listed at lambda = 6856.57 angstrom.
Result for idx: 20.9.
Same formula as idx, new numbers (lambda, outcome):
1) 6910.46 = 21.8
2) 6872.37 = 21.3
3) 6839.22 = 22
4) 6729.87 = 22.4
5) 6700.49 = 21.7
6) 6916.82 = 20.8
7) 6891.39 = 21.1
